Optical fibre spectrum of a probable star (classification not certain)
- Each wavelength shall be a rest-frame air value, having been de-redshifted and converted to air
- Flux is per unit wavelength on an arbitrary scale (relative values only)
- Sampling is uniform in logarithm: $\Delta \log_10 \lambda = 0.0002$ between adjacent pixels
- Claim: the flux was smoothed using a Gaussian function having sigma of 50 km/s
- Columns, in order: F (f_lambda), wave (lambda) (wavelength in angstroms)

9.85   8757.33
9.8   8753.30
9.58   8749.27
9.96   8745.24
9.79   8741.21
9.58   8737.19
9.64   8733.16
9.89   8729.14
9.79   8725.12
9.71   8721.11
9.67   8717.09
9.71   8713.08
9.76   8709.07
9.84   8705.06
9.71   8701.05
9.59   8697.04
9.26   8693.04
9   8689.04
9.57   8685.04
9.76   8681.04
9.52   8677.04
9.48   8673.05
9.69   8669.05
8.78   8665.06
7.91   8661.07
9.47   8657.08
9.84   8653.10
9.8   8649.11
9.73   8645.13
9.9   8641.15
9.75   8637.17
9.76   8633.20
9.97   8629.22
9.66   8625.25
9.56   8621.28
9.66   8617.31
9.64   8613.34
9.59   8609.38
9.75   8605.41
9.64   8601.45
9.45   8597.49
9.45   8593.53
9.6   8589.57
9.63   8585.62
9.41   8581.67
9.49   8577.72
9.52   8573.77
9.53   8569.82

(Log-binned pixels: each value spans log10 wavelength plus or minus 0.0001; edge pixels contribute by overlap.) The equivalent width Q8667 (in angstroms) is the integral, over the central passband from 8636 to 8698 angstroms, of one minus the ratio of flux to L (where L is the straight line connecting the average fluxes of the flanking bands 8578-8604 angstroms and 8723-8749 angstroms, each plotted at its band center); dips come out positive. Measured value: 1.4 angstroms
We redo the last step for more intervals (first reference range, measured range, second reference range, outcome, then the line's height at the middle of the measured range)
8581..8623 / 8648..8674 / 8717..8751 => 1.07 angstroms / 9.65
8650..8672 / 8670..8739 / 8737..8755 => -1.04 angstroms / 9.48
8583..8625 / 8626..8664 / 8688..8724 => 0.19 angstroms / 9.6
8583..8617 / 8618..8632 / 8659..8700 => -0.35 angstroms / 9.49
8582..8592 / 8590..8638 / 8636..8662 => -0.46 angstroms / 9.56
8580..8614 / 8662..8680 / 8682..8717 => 0.50 angstroms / 9.57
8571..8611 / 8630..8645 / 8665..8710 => -0.43 angstroms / 9.54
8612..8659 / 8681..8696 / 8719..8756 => 0.58 angstroms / 9.74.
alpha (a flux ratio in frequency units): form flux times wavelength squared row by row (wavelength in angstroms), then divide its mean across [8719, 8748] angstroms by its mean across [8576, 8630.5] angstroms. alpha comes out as 1.0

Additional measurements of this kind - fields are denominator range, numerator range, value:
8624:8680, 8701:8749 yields 1.04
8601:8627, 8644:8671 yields 0.97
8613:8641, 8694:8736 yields 1.02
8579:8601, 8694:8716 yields 1.05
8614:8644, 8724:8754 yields 1.03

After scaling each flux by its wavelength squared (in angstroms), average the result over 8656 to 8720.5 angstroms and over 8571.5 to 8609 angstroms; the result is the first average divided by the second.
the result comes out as 1.01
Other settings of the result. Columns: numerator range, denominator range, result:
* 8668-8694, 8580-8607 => 1.01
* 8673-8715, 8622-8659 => 0.99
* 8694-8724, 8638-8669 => 1.05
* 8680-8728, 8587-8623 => 1.03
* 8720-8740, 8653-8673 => 1.09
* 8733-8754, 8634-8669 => 1.05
